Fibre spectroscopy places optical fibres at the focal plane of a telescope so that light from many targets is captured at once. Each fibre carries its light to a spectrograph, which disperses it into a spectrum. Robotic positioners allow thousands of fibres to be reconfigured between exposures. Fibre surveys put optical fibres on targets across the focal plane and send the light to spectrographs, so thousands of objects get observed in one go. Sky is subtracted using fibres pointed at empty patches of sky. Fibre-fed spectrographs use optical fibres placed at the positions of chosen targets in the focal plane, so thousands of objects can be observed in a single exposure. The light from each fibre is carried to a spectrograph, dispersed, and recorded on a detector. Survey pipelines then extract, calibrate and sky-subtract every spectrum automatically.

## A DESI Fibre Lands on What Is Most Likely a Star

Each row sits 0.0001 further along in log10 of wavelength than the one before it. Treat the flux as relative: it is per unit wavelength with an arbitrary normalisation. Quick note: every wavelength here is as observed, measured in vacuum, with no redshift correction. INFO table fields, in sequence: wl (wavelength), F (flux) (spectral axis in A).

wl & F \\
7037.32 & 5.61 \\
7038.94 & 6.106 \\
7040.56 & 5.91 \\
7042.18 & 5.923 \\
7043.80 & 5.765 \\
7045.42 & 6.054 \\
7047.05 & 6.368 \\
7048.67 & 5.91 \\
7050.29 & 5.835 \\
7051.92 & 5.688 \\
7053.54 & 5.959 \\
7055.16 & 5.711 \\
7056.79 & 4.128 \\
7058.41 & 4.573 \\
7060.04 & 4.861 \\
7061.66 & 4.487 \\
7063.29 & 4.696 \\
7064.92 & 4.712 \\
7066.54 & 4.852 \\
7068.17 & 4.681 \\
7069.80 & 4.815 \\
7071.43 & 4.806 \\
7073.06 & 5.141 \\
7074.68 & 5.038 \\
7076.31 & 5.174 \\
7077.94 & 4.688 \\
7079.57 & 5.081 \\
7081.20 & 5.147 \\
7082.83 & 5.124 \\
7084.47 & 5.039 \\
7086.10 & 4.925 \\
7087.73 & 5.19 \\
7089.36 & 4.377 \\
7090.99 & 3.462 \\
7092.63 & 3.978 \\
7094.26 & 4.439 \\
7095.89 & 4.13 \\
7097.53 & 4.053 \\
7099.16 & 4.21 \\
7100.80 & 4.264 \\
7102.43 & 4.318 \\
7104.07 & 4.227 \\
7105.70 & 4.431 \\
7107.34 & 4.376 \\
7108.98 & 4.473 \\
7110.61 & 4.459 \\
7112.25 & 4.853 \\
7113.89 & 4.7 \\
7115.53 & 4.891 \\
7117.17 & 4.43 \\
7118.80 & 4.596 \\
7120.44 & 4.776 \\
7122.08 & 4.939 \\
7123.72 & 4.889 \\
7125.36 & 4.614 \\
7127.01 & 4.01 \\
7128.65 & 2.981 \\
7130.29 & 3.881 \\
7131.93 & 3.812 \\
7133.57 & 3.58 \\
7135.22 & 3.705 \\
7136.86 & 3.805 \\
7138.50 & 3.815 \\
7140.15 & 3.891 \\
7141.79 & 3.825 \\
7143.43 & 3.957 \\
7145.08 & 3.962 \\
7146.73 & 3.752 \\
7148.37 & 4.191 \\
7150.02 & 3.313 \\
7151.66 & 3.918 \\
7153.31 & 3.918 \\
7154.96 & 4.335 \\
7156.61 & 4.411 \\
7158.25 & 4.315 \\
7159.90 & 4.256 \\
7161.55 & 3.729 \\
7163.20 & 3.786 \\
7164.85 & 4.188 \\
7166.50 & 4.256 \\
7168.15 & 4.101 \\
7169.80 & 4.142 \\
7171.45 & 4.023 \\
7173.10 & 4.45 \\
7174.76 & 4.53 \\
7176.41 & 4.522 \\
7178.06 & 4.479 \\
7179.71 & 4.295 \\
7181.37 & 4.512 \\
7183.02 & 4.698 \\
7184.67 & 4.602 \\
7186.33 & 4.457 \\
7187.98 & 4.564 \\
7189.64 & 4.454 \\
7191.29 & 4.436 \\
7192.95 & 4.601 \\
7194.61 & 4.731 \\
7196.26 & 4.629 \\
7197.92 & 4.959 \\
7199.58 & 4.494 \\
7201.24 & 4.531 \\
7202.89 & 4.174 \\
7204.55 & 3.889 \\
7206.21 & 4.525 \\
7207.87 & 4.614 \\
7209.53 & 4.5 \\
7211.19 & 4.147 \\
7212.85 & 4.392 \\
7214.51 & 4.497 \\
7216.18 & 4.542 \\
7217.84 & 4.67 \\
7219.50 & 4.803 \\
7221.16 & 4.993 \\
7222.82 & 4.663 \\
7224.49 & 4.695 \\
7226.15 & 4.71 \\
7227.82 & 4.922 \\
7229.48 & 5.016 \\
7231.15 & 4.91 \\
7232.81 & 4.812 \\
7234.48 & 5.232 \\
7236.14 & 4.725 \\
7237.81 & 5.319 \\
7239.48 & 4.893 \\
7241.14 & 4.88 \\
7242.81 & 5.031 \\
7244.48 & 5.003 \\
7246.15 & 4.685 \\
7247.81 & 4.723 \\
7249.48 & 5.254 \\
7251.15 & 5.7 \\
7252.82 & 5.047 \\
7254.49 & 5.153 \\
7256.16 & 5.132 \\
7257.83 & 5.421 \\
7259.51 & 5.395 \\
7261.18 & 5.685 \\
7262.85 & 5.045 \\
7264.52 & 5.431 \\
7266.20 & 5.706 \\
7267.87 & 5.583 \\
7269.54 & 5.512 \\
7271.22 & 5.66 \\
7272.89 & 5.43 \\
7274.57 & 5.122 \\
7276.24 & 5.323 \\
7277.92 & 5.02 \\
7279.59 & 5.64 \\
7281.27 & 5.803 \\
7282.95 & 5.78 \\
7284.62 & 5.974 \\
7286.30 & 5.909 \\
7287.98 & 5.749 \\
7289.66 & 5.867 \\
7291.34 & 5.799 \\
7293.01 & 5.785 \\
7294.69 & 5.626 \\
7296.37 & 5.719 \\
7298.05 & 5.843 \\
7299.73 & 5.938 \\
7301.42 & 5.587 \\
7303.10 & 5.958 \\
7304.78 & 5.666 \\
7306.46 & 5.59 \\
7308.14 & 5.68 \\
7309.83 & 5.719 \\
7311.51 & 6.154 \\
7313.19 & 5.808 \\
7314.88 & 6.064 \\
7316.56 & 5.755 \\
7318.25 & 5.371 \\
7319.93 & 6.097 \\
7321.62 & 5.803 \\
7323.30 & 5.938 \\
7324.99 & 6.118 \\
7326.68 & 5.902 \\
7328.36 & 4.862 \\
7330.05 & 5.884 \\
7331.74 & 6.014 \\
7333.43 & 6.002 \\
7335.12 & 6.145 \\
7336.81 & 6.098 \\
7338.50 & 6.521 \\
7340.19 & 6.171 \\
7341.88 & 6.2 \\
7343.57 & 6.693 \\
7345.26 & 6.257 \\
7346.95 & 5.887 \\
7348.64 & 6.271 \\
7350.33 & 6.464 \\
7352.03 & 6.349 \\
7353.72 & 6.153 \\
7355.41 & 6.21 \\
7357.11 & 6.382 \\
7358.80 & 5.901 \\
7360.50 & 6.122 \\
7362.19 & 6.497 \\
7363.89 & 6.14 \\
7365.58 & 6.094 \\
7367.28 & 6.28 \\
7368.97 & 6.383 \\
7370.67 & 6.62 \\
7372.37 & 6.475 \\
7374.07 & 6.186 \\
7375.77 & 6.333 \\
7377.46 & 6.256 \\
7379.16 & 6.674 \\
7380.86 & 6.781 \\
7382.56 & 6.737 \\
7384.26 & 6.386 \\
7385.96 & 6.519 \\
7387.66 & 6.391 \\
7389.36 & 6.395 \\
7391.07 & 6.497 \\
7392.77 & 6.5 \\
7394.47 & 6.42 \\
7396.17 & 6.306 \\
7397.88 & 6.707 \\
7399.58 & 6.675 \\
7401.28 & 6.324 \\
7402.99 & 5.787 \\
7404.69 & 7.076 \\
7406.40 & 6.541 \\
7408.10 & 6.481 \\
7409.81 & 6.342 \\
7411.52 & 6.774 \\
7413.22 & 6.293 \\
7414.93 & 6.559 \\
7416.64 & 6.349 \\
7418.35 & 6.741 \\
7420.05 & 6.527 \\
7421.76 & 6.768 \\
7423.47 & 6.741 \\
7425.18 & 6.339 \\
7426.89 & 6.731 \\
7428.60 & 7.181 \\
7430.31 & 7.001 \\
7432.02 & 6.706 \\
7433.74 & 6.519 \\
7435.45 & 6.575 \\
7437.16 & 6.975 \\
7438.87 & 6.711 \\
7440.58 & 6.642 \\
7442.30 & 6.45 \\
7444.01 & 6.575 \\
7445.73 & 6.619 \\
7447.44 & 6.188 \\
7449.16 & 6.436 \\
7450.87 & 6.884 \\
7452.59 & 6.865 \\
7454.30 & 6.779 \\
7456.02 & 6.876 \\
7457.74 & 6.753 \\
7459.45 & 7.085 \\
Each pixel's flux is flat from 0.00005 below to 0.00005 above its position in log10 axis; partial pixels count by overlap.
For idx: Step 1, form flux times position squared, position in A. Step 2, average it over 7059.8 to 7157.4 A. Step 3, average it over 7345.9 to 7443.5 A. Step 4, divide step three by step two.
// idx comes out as 1.60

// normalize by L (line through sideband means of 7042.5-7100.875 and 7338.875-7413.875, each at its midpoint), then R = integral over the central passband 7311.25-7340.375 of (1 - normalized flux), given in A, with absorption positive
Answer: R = 1.1 A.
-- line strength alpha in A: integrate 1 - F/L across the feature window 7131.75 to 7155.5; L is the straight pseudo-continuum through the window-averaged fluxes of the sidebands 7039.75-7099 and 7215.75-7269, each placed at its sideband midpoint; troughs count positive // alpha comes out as 5.6 A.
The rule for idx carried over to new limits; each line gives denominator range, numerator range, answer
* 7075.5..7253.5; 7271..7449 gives 1.47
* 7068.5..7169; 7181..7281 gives 1.17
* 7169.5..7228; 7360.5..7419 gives 1.50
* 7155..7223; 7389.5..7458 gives 1.59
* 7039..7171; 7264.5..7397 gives 1.41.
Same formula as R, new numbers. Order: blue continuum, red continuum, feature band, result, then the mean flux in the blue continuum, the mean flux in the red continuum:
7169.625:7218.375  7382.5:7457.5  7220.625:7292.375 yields -2.9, 4.47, 6.59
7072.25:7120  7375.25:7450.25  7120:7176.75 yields 9.8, 4.6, 6.56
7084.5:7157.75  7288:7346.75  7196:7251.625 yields 3.8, 4.22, 5.9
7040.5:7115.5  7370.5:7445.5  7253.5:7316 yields 3.2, 4.88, 6.56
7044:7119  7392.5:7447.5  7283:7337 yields 1.7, 4.82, 6.59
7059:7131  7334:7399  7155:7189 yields 5.1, 4.57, 6.35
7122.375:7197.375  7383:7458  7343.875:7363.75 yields -0.9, 4.17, 6.59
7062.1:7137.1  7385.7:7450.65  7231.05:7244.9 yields 1.1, 4.5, 6.57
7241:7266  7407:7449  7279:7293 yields -0.9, 5.19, 6.61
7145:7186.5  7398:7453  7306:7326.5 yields -0.9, 4.2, 6.6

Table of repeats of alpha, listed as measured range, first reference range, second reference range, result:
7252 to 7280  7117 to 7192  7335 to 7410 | -0.4 A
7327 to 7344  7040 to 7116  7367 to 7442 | 0.4 A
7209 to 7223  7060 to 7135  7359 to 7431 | 1.9 A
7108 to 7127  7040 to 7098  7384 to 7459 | 2.1 A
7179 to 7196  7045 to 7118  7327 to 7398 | 2.6 A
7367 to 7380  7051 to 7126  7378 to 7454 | -0.1 A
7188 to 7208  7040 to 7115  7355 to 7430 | 3.6 A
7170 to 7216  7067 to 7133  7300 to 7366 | 5.9 A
